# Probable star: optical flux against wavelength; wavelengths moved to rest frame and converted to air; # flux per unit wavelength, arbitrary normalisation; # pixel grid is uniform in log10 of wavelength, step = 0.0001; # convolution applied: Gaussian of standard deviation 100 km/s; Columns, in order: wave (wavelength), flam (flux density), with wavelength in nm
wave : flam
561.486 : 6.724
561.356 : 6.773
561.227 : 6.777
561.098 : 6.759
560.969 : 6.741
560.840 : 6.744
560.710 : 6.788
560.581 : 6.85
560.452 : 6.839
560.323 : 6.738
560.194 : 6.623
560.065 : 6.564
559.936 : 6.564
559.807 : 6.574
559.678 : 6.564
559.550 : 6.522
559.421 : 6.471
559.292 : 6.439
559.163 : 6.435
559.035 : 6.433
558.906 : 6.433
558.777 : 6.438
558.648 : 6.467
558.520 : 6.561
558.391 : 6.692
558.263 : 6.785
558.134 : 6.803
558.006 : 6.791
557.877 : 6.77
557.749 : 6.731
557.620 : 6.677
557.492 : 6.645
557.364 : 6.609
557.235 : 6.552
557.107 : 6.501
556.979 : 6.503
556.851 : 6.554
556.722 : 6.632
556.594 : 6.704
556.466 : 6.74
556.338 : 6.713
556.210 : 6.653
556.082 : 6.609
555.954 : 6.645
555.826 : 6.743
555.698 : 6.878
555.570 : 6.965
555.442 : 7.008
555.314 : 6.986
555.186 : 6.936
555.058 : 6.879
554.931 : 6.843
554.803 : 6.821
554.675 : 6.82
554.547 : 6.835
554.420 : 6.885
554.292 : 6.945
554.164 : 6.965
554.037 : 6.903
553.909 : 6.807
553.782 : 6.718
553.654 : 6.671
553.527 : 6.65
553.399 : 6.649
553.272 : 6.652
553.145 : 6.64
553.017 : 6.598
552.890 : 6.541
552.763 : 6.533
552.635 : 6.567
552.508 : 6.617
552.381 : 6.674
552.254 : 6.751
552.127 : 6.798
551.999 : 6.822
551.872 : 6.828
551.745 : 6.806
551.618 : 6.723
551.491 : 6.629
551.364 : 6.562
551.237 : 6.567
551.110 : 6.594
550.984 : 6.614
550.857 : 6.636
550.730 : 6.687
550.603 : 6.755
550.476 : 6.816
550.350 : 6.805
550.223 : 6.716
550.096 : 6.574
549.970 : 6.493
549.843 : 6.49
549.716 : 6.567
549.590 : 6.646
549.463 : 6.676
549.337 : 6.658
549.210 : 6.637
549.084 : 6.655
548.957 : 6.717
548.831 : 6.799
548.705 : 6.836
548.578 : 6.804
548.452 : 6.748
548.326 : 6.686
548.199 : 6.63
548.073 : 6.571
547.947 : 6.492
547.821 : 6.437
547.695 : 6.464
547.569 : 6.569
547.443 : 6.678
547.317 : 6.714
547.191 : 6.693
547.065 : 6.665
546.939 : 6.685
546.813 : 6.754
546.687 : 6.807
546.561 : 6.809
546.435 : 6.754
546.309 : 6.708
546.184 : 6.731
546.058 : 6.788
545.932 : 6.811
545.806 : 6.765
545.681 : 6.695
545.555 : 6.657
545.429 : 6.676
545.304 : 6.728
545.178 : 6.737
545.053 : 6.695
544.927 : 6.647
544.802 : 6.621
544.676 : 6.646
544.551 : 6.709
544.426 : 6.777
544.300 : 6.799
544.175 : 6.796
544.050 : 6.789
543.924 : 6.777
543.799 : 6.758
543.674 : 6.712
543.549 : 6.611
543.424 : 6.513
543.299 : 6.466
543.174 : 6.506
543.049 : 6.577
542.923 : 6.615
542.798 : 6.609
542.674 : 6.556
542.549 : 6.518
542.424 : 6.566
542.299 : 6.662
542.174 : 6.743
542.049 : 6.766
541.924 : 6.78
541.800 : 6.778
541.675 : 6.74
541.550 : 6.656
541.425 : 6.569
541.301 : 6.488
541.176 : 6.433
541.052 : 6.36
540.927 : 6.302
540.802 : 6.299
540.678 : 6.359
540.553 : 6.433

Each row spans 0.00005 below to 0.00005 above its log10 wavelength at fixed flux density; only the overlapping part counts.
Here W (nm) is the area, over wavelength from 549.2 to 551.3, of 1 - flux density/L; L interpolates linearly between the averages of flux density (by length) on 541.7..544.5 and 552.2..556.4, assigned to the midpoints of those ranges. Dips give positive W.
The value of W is 0.026 nm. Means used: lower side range 6.67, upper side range 6.76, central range 6.64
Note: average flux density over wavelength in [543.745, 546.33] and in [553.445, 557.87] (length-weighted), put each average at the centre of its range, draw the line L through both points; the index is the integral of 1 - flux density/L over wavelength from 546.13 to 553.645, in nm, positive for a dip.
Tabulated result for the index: 0.08 nm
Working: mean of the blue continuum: 6.73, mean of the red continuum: 6.76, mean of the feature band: 6.67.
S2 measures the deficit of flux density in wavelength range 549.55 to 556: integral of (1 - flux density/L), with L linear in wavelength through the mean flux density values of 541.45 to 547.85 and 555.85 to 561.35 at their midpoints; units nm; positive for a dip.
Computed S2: -0.07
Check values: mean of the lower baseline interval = 6.68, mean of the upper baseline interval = 6.64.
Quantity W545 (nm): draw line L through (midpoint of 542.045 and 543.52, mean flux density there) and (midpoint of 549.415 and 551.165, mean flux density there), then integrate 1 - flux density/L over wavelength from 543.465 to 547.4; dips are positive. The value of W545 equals -0.070 nm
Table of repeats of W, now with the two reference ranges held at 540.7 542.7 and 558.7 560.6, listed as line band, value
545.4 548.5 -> -0.053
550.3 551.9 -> -0.031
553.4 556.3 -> -0.115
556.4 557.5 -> -0.007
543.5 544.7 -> -0.032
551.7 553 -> -0.025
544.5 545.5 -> -0.017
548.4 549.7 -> -0.029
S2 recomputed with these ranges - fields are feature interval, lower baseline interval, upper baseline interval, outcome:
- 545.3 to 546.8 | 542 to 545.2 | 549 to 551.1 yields -0.02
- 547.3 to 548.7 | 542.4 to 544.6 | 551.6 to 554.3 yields 0.01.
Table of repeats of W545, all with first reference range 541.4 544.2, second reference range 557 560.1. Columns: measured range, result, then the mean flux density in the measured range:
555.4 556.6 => -0.031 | 6.77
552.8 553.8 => -0.004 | 6.63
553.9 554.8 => -0.038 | 6.88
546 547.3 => -0.020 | 6.74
